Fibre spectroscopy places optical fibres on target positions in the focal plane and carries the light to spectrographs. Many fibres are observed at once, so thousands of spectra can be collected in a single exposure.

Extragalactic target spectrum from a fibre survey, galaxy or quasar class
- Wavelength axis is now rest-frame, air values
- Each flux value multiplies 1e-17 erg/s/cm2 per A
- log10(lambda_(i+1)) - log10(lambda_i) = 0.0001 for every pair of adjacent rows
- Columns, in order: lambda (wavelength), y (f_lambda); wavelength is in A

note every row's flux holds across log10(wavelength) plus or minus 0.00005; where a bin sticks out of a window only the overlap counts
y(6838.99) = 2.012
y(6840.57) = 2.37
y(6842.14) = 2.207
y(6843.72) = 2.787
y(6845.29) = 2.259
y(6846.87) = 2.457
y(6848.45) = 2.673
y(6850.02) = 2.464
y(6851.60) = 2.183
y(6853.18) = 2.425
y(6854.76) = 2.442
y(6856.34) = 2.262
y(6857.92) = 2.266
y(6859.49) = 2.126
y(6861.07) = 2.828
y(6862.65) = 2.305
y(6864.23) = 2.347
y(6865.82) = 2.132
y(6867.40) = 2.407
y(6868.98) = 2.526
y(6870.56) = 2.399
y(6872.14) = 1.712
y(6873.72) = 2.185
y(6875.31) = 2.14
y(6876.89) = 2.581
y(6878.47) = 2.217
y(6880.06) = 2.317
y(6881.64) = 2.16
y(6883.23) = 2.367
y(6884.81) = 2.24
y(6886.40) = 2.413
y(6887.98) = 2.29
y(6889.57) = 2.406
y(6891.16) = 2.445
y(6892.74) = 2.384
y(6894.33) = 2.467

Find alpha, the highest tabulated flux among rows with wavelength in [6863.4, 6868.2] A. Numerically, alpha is 2.407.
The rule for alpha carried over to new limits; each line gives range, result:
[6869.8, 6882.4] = 2.581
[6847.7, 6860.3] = 2.673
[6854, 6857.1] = 2.442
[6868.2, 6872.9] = 2.526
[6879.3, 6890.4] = 2.413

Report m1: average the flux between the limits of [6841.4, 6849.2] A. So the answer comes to 2.48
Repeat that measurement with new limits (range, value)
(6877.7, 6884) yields 2.26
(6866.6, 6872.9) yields 2.27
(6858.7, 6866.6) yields 2.35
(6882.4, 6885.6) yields 2.3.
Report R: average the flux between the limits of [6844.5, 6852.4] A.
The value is 2.41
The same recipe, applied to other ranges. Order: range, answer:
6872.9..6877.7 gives 2.3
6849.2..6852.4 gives 2.33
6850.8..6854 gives 2.3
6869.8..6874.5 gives 2.1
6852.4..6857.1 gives 2.38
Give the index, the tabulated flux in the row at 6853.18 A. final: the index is 2.425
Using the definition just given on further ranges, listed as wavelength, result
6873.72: 2.185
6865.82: 2.132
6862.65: 2.305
